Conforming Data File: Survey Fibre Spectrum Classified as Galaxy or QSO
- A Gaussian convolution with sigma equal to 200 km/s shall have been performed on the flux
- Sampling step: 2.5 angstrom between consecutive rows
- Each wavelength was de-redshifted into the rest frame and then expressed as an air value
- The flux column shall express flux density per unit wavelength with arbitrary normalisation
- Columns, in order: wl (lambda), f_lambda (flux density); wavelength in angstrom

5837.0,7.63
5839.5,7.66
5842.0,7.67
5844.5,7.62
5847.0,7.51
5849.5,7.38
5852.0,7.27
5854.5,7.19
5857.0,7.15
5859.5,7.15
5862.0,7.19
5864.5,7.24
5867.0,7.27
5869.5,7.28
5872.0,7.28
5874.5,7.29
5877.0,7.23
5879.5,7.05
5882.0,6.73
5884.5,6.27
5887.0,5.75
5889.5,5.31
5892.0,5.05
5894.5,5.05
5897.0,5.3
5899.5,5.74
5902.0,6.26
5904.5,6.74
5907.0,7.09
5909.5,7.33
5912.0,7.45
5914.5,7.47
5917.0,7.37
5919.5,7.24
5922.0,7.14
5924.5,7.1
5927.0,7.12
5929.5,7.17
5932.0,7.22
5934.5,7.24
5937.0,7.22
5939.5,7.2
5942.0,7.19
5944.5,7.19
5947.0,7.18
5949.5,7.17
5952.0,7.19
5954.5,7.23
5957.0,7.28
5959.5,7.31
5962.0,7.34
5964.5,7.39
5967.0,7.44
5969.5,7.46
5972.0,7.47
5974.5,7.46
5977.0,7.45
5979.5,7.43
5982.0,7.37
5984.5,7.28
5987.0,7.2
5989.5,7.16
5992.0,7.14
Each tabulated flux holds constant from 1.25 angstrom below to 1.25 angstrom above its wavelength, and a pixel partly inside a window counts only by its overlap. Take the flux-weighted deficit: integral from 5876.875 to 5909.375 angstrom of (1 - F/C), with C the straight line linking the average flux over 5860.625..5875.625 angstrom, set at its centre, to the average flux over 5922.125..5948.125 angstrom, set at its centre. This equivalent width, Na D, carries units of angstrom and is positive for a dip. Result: 5.0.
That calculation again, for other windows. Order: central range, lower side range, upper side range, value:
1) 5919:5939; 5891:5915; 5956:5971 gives -1.2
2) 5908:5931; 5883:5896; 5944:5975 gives -3.6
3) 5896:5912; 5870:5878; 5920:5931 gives 1.5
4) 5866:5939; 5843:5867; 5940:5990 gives 5.5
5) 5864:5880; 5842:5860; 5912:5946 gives 0.2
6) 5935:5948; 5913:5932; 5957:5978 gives 0.2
